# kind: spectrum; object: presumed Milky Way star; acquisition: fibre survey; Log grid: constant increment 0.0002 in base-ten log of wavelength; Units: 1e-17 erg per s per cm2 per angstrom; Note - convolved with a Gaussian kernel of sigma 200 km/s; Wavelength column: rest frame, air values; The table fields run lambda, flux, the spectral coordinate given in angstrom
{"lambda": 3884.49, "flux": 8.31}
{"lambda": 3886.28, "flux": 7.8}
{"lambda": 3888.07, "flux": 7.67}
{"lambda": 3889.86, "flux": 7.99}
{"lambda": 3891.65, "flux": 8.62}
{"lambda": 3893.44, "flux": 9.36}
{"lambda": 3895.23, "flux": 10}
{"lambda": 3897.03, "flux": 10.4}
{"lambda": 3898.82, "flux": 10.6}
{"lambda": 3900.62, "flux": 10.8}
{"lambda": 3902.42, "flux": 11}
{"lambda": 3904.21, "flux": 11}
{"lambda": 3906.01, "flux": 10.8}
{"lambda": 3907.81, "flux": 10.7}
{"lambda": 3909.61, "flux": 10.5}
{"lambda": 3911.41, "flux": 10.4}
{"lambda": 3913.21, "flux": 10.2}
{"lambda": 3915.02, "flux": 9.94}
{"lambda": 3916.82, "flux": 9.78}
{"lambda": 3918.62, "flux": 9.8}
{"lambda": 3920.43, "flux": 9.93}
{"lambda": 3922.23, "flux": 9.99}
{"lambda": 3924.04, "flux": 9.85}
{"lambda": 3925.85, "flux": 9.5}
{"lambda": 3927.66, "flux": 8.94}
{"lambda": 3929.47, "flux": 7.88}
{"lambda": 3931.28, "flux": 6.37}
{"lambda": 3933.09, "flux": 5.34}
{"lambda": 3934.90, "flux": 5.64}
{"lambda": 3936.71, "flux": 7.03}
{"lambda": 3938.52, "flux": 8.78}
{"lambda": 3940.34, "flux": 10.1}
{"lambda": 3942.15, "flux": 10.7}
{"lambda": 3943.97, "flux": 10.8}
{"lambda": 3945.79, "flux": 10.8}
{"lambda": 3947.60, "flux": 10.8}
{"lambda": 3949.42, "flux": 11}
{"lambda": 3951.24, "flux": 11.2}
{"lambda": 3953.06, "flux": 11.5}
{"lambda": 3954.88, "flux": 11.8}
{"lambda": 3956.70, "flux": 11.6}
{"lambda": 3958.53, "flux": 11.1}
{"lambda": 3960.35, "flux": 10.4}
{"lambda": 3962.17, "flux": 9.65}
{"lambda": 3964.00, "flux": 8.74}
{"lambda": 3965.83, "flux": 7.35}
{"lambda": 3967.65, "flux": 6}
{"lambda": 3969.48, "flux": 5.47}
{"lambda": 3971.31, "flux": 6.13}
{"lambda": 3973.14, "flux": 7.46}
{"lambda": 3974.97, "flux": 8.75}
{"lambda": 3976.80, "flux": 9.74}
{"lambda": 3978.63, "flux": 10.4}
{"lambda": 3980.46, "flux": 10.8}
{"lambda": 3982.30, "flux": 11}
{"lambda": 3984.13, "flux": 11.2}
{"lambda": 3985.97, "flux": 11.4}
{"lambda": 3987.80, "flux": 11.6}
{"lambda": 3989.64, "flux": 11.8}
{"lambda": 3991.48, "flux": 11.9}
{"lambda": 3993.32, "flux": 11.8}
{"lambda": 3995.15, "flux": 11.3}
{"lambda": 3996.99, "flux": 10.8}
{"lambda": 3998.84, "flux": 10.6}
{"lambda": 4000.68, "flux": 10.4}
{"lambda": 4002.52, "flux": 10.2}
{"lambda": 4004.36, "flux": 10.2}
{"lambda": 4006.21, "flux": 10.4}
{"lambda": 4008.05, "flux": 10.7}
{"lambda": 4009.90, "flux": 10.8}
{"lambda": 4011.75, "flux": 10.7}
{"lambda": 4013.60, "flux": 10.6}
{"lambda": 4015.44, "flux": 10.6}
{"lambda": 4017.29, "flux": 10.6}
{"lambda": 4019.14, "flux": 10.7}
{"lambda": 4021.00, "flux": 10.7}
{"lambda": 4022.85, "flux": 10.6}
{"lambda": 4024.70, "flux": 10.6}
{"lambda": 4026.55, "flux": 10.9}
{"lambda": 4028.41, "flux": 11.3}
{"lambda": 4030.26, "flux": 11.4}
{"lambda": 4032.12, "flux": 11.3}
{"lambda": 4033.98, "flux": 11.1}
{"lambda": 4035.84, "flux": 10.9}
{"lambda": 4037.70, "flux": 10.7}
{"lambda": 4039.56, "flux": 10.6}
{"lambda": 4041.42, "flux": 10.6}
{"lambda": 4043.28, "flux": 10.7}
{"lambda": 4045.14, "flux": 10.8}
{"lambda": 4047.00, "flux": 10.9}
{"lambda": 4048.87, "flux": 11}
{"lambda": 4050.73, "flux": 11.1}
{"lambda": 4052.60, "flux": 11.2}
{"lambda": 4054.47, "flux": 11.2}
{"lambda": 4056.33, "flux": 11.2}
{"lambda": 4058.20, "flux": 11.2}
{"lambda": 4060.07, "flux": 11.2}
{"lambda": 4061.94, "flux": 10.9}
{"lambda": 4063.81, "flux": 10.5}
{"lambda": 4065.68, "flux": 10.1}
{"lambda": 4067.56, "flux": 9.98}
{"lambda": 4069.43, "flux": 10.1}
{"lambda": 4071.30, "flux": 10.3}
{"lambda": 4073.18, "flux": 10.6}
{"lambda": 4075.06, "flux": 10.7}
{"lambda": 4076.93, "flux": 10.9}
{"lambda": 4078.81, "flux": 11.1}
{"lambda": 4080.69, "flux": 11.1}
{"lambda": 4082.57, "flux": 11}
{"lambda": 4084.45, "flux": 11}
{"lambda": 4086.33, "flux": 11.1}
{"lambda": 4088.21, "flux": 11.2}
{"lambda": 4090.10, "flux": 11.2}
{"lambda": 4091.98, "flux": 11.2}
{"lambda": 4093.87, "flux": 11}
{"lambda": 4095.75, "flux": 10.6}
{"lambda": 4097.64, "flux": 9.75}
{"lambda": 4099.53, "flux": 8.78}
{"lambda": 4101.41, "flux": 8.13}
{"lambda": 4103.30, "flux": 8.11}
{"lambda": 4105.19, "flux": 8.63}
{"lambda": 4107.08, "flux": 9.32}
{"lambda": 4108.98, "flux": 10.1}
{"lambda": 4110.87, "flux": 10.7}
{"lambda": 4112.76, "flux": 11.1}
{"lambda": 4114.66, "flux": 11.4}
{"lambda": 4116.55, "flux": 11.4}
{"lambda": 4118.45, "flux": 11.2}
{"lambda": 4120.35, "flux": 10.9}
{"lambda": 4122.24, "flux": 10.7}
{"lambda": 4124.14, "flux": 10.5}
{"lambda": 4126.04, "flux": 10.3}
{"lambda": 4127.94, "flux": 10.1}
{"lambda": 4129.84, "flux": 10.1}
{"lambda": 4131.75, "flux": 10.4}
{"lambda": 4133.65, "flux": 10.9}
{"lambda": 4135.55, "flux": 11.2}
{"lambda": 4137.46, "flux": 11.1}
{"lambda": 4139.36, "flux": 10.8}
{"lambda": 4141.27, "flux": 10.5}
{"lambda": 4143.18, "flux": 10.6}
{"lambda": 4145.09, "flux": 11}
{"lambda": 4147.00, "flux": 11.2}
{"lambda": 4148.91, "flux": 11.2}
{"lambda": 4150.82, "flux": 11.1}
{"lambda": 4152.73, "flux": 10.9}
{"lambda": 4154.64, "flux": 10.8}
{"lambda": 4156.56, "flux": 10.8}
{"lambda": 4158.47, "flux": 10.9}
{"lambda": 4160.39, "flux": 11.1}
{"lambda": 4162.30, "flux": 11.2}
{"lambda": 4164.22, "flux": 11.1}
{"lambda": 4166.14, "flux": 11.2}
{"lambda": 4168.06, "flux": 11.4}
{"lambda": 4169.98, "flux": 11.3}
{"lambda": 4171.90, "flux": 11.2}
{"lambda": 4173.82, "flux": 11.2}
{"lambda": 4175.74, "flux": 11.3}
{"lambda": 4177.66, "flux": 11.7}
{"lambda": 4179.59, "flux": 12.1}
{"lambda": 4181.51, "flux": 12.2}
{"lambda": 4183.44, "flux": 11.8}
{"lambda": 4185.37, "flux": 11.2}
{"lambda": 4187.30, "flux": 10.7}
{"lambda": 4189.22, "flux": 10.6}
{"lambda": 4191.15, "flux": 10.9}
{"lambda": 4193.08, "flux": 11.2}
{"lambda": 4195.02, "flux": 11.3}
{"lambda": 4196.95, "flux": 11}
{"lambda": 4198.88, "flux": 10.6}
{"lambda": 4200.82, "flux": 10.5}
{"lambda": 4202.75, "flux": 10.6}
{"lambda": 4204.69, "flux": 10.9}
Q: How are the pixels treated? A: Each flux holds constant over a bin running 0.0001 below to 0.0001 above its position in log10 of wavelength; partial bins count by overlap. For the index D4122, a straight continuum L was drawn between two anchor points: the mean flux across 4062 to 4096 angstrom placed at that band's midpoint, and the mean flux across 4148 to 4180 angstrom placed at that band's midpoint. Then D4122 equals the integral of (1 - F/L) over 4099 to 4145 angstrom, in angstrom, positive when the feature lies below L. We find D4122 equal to 2.8 angstrom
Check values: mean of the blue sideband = 10.8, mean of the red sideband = 11.2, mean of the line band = 10.3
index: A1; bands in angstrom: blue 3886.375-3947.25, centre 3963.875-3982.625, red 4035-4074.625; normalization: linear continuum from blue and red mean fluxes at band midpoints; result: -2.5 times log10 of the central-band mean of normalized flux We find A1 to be 0.21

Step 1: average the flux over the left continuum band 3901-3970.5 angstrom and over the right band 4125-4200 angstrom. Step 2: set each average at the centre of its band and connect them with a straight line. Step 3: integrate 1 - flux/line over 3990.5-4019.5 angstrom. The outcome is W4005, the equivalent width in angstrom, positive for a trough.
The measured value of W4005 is -2.3 angstrom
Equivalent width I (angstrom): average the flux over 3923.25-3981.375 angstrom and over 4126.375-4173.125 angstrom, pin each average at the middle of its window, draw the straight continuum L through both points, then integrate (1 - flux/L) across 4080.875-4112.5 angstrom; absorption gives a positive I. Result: 0.8 angstrom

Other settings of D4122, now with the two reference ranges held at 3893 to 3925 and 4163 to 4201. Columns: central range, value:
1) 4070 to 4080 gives 0.1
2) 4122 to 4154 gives 1.0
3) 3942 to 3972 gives 2.1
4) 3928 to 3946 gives 3.7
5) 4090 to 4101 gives 0.7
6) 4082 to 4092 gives -0.2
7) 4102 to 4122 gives 1.3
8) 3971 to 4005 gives 0.3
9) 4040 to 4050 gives 0.0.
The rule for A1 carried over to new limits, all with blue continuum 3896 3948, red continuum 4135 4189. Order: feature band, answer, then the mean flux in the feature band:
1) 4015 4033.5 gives -0.06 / 10.9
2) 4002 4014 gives -0.04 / 10.5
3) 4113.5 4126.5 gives -0.01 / 10.9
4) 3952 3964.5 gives -0.10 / 10.8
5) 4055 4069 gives -0.02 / 10.7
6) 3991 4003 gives -0.10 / 11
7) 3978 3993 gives -0.13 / 11.3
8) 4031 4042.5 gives -0.05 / 10.9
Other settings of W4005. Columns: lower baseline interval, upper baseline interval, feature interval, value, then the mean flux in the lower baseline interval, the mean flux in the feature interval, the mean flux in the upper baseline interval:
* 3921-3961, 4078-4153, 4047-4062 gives -1.3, 9.6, 11.1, 10.6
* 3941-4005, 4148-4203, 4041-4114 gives 1.1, 10.2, 10.5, 11.1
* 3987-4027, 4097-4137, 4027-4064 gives -1.3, 10.8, 11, 10.2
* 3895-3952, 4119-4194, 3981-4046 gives -4.4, 9.7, 10.9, 11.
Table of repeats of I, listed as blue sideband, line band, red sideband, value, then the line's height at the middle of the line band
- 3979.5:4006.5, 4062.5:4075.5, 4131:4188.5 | 0.89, 11.1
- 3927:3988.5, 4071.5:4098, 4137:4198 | -1.19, 10.4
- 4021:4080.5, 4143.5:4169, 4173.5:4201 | 0.20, 11.1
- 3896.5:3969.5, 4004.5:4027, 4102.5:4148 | -1.36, 10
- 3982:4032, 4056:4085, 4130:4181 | 0.69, 11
